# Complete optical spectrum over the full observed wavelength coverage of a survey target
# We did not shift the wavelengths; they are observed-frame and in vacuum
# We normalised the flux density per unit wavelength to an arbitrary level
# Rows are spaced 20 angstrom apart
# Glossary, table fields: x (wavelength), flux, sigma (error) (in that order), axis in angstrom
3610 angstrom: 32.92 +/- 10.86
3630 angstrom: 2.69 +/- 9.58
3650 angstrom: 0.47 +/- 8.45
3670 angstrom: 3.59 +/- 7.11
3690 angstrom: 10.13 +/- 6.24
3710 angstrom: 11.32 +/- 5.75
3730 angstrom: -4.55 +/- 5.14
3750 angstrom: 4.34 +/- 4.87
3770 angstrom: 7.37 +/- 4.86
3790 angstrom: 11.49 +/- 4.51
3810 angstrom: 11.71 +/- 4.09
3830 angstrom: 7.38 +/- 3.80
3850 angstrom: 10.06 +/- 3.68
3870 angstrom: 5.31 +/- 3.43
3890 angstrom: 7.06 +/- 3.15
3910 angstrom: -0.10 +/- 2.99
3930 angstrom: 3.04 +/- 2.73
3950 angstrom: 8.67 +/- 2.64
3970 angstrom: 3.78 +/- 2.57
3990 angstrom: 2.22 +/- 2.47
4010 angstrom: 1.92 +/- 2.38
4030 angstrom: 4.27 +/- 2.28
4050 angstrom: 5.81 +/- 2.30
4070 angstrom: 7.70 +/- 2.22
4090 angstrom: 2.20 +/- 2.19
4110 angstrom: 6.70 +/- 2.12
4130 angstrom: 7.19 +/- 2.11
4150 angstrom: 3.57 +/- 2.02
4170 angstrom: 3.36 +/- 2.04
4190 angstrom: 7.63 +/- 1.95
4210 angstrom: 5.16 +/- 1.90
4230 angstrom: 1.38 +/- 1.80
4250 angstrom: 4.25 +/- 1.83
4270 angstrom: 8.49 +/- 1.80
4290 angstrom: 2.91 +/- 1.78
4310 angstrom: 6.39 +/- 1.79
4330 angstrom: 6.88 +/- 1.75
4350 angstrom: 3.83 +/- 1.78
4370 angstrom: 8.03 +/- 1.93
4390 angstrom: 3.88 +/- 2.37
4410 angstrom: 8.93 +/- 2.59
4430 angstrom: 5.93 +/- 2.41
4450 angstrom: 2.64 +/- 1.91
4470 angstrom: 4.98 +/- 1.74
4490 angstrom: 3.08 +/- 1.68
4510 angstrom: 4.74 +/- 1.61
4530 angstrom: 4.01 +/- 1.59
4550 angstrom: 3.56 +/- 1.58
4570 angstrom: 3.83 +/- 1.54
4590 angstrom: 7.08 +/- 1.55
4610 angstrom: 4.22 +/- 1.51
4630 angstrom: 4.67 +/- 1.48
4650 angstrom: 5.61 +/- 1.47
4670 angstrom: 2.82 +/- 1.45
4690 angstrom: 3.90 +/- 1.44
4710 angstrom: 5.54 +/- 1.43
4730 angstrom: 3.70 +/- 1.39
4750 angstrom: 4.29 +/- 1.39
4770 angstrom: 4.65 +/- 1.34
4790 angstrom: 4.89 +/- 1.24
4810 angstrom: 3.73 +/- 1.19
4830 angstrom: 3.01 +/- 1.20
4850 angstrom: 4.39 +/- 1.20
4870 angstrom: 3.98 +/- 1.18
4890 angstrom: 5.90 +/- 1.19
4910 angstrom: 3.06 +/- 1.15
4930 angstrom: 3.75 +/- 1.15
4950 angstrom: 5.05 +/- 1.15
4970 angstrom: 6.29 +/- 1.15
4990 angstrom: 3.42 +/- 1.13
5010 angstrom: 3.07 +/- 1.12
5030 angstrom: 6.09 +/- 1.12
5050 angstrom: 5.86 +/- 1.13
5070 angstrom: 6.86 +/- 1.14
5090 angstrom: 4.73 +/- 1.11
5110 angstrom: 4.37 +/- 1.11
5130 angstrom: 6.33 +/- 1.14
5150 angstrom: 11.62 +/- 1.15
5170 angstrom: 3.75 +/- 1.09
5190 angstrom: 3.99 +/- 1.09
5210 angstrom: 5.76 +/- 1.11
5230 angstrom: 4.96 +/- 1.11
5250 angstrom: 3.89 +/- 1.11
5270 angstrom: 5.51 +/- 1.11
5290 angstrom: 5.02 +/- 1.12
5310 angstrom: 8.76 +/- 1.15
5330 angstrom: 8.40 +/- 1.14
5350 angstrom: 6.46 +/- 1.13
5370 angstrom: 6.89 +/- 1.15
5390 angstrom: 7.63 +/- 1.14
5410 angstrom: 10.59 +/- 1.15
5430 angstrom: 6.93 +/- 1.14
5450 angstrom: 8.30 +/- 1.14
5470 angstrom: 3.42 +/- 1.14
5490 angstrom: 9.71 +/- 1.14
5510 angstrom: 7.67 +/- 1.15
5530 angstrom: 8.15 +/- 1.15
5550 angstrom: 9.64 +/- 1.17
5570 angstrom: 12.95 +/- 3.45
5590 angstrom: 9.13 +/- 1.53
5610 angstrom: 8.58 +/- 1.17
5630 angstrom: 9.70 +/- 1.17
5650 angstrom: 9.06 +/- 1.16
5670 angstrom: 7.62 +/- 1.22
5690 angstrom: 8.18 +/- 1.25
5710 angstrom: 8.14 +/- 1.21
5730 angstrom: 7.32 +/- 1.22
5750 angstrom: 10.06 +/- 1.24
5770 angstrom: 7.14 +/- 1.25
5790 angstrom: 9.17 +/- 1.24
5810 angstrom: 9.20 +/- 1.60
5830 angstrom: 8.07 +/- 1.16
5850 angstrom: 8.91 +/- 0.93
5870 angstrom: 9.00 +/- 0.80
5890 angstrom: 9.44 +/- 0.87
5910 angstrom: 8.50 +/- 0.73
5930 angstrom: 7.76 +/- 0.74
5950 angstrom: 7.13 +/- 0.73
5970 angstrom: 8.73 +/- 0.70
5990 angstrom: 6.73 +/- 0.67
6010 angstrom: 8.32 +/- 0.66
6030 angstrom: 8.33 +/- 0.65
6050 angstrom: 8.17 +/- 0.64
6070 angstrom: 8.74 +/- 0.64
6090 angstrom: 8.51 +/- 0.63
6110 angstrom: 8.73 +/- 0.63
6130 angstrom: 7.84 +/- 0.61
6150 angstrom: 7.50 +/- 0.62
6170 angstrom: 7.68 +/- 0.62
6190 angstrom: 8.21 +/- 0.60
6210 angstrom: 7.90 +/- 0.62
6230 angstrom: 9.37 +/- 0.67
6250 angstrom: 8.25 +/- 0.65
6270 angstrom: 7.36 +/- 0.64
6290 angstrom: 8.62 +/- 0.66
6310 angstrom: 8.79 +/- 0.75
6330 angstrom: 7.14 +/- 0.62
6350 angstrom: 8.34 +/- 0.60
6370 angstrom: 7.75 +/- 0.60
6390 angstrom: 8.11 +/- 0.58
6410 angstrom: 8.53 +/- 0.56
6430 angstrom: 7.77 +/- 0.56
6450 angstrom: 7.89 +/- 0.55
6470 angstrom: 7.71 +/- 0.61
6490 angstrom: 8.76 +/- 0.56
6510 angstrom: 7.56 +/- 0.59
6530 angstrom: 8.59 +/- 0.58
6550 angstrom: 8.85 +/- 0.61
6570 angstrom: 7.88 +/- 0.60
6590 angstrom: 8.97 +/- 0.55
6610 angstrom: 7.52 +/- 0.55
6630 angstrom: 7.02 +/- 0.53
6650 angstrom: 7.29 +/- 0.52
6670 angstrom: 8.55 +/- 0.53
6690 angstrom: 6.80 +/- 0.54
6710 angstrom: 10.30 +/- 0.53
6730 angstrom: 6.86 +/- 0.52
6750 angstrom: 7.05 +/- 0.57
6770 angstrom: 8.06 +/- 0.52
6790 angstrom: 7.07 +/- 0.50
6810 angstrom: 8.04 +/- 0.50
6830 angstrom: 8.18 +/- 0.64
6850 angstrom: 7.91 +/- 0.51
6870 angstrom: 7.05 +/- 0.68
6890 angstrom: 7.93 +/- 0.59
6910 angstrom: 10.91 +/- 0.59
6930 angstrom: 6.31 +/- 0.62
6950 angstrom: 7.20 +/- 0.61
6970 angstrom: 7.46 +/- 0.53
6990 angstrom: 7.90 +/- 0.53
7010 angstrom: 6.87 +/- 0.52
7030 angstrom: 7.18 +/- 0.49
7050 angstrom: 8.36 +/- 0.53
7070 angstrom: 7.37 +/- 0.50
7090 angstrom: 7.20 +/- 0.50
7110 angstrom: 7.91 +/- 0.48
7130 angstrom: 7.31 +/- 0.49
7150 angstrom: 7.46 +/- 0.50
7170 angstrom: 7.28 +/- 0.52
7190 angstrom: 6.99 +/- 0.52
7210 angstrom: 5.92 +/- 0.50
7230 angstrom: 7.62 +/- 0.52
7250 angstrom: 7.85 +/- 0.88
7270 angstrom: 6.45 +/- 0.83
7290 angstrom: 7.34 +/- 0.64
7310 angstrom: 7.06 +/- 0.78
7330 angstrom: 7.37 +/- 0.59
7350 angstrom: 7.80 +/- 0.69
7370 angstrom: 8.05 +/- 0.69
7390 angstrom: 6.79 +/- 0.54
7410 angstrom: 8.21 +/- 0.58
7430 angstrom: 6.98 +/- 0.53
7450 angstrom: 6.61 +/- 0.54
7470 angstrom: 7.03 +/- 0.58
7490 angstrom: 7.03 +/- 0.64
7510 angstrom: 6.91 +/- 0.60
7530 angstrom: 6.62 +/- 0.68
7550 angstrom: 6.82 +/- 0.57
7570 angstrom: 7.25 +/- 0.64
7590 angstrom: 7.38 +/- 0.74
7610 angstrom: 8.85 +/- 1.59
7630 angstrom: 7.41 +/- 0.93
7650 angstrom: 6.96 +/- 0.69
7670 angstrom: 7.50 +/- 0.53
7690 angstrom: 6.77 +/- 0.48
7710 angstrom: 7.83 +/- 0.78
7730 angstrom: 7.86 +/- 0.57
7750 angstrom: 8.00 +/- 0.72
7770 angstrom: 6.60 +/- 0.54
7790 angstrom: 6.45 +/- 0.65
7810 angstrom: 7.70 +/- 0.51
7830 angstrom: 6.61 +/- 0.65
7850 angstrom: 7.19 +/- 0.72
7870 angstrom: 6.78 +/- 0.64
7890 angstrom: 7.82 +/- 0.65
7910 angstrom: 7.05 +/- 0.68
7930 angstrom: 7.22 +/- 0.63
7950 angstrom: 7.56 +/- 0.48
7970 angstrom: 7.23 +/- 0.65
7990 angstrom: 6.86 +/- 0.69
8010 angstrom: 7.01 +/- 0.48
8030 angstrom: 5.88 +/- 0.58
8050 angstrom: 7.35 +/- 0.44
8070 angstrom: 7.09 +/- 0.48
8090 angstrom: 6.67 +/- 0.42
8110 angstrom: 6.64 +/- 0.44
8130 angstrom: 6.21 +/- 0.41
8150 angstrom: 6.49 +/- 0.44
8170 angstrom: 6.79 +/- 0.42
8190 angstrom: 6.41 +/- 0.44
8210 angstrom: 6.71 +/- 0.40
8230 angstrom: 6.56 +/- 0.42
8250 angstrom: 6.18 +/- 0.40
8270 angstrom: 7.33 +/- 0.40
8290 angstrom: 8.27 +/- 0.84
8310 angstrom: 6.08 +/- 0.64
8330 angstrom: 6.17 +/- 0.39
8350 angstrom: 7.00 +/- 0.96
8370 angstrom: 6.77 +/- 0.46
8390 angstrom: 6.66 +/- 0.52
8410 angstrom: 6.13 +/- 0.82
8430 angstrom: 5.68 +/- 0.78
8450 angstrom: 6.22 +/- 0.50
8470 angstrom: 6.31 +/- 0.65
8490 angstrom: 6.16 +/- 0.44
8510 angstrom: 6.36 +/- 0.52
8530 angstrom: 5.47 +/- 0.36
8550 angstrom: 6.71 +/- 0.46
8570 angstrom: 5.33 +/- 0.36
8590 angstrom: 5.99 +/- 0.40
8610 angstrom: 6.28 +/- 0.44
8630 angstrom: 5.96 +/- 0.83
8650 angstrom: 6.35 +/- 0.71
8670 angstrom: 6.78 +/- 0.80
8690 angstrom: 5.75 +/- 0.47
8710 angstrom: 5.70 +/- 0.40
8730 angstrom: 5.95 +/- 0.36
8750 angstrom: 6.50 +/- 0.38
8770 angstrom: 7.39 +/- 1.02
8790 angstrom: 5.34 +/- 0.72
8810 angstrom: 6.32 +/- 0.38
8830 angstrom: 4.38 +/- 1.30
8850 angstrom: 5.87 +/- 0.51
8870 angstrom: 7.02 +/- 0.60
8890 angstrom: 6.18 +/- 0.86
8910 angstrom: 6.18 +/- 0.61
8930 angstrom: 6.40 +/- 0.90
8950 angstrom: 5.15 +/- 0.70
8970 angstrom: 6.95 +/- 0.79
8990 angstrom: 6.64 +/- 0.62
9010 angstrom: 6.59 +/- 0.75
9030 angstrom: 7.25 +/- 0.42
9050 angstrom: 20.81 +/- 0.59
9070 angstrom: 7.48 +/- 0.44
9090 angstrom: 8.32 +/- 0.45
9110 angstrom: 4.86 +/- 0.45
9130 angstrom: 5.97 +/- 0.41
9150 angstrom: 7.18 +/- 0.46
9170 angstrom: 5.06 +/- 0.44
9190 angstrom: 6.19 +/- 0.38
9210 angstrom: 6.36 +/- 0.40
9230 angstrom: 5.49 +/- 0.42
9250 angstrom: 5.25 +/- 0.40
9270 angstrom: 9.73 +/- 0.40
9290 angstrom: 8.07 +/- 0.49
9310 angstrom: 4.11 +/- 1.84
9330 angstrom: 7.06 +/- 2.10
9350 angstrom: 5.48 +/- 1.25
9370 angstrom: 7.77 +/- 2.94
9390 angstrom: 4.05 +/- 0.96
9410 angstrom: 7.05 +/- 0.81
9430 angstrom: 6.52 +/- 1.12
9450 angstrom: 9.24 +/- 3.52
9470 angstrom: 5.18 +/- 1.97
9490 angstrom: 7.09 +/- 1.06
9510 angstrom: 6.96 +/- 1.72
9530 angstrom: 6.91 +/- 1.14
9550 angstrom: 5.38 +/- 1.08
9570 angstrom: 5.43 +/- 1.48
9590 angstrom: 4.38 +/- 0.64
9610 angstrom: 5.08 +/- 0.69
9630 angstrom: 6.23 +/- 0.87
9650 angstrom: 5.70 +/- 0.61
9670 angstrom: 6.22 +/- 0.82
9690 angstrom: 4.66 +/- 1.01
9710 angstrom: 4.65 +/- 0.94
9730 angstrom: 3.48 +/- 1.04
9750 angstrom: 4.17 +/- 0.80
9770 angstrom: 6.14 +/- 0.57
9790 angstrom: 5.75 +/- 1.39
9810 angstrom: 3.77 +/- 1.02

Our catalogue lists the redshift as 0.38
